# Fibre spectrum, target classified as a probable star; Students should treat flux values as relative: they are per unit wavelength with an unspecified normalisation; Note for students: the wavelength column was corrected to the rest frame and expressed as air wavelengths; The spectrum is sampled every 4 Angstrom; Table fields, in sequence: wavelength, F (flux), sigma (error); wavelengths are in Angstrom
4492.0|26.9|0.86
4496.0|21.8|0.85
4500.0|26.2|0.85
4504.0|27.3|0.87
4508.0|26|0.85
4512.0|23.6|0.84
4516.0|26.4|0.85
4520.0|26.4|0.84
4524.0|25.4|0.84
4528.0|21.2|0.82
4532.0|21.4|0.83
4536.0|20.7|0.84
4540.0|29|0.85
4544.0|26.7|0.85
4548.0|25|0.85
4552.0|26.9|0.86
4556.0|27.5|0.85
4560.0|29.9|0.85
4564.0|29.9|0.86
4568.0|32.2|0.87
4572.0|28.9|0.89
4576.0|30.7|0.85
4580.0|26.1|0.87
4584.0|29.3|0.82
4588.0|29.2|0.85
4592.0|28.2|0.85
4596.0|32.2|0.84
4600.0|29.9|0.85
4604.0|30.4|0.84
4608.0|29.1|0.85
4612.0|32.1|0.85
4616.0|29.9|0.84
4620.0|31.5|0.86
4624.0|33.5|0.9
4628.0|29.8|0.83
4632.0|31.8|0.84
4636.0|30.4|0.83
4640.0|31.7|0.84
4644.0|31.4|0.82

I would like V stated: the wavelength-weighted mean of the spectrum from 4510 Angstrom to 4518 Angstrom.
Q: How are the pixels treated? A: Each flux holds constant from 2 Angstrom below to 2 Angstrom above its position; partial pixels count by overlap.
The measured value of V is 25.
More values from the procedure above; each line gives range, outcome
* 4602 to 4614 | 30.5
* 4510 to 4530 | 24.6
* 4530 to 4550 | 24.6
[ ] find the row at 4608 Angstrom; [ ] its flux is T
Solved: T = 29.1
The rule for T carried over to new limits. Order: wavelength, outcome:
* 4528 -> 21.2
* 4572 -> 28.9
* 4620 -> 31.5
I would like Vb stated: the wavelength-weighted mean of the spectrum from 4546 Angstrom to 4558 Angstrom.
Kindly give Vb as 26.5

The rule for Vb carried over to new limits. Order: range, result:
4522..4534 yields 22.7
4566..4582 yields 29.5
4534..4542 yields 24.9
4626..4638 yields 30.7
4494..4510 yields 25.3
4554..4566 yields 29.1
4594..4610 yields 30.4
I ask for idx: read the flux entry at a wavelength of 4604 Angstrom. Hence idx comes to 30.4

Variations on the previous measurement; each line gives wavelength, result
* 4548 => 25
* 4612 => 32.1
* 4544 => 26.7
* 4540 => 29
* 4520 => 26.4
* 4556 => 27.5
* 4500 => 26.2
